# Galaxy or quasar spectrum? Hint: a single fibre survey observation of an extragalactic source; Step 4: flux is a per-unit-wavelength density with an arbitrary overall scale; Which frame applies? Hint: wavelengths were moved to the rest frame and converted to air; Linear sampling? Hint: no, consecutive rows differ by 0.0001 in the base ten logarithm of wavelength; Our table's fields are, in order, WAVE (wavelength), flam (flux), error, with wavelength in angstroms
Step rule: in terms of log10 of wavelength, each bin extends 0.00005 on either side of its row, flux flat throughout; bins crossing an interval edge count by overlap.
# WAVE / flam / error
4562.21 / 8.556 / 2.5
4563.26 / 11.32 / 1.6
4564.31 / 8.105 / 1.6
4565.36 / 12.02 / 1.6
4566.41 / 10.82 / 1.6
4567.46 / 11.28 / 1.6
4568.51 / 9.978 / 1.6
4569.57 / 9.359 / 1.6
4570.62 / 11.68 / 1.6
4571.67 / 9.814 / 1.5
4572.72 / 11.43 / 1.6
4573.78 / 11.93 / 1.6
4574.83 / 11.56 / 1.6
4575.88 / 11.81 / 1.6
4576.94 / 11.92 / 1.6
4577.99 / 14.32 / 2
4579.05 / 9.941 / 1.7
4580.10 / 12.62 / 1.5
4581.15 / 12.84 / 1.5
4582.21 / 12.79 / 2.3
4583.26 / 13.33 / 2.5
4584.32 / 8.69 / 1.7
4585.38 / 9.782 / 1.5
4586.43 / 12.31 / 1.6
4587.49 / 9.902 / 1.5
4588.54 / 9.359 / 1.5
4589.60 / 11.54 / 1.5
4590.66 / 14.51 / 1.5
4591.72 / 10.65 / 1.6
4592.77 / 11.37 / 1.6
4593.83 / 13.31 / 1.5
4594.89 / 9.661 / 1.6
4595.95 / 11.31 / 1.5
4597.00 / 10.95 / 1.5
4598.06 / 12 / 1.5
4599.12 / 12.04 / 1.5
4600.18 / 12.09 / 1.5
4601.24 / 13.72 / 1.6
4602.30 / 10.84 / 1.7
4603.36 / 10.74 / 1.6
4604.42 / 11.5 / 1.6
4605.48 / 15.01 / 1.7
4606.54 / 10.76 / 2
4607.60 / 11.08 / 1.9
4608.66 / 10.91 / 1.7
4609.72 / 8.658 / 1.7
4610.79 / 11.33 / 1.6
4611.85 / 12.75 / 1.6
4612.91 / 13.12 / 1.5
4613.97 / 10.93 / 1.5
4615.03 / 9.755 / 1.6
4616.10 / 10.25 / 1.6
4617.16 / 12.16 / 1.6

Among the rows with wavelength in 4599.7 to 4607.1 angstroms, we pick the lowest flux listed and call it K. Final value 10.74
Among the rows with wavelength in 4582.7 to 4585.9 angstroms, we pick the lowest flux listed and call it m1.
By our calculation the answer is 8.69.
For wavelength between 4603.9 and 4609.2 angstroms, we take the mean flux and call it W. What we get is 11.9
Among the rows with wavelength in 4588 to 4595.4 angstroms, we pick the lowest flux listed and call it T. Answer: 9.359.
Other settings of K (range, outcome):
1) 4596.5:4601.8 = 10.95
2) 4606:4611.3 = 8.658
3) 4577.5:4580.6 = 9.941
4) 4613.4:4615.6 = 9.755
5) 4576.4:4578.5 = 11.92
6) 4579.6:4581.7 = 12.62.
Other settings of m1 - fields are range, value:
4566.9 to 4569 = 9.978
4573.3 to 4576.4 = 11.56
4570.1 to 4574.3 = 9.814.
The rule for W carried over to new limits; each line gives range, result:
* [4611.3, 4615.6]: 11.6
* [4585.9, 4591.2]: 11.5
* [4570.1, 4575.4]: 11.3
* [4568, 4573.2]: 10.4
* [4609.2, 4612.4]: 10.9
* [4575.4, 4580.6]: 12.1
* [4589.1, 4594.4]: 12.3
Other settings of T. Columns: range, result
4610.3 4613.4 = 11.33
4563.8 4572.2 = 8.105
